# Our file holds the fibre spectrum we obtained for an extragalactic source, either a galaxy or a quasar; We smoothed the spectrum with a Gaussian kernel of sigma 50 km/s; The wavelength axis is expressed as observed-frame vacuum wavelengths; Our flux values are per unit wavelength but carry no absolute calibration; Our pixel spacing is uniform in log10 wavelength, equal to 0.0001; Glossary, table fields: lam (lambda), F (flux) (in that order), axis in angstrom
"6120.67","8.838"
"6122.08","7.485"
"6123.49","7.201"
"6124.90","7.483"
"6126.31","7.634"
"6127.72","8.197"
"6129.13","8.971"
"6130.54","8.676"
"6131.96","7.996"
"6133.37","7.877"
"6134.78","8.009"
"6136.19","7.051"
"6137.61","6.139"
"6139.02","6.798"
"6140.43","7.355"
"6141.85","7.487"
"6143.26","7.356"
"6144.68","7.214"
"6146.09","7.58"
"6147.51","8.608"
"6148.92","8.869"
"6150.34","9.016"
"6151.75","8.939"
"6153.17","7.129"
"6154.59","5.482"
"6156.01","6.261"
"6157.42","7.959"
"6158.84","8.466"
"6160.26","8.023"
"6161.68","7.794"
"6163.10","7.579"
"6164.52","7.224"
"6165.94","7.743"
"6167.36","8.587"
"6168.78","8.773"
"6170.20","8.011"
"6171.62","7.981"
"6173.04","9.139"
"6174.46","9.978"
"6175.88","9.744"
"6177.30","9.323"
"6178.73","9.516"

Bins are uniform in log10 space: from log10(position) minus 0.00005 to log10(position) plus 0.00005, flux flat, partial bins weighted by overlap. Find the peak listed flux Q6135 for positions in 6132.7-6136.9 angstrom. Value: 8.009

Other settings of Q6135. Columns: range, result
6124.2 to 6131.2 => 8.971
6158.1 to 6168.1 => 8.587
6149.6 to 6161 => 9.016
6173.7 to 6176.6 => 9.978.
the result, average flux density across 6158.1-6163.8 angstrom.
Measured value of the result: 7.96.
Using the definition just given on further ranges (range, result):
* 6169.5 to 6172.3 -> 8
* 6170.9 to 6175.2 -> 9.05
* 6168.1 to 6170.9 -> 8.39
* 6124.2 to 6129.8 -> 8.07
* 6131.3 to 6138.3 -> 7.41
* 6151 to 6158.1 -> 7.17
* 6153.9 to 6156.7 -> 5.87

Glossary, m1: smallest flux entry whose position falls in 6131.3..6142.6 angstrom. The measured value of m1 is 6.139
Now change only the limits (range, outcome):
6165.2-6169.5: 7.743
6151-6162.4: 5.482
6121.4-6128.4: 7.201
